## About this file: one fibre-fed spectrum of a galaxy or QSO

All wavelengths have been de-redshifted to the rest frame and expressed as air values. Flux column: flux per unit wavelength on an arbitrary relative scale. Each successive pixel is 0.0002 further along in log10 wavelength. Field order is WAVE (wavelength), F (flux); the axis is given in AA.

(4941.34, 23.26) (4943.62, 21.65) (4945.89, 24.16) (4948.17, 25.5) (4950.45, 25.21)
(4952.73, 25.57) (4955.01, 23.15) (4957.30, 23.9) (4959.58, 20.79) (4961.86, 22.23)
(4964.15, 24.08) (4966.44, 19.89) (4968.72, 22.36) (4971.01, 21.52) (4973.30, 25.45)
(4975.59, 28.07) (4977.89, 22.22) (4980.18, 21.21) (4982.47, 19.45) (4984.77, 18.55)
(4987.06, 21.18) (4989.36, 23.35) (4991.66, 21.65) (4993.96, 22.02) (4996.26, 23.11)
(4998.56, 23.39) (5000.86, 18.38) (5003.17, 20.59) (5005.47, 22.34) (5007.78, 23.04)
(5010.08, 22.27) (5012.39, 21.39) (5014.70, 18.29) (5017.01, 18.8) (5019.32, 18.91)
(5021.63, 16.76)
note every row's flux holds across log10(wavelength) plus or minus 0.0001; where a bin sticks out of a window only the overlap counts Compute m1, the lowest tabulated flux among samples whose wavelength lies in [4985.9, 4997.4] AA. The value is 21.18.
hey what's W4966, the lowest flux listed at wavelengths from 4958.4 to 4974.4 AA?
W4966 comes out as 19.89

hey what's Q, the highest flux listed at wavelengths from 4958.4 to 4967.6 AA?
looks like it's 24.08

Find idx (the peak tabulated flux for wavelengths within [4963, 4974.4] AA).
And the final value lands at 25.45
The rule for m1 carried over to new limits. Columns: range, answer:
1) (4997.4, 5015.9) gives 18.29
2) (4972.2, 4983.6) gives 19.45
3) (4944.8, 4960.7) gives 20.79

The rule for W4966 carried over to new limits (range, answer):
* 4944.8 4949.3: 24.16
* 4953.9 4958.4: 23.15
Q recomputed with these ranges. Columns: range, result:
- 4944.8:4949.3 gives 25.5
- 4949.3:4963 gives 25.57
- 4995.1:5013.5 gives 23.39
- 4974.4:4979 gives 28.07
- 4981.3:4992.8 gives 23.35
